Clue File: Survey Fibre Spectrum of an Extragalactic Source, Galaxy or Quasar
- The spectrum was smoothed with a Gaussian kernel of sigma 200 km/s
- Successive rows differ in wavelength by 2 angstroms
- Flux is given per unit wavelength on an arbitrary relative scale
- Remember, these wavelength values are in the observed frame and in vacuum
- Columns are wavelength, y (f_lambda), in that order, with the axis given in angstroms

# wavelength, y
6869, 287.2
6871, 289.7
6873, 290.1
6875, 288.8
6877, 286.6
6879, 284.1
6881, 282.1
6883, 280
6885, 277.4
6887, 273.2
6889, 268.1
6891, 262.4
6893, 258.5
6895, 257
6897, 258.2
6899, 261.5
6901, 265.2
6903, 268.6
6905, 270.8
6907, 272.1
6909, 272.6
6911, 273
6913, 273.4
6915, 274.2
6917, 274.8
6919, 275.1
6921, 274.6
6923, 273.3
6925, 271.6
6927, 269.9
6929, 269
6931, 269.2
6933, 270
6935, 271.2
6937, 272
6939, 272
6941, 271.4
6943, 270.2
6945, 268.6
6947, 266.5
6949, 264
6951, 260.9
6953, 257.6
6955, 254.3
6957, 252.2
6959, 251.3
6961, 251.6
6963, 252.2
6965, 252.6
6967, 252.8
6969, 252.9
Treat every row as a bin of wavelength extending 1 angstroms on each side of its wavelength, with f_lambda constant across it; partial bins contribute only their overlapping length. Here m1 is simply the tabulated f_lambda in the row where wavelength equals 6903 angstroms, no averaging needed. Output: 268.6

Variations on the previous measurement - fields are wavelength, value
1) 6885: 277.4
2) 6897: 258.2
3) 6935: 271.2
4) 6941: 271.4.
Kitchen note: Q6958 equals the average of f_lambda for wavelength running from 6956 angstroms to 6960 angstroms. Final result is 252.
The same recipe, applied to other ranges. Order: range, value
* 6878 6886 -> 281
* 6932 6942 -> 271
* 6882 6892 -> 272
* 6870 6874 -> 290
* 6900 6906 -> 268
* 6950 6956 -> 258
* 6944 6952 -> 265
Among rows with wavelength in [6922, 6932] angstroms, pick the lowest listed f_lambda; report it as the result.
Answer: 269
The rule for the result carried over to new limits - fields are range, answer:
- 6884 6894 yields 258.5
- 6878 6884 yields 280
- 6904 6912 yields 270.8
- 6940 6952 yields 260.9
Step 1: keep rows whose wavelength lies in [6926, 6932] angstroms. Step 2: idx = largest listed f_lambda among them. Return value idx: 269.9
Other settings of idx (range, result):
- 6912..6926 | 275.1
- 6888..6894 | 268.1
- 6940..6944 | 271.4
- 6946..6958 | 266.5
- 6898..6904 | 268.6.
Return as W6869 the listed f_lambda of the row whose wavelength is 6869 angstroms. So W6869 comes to 287.2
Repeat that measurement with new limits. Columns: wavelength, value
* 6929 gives 269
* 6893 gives 258.5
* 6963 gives 252.2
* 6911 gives 273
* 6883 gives 280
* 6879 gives 284.1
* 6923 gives 273.3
